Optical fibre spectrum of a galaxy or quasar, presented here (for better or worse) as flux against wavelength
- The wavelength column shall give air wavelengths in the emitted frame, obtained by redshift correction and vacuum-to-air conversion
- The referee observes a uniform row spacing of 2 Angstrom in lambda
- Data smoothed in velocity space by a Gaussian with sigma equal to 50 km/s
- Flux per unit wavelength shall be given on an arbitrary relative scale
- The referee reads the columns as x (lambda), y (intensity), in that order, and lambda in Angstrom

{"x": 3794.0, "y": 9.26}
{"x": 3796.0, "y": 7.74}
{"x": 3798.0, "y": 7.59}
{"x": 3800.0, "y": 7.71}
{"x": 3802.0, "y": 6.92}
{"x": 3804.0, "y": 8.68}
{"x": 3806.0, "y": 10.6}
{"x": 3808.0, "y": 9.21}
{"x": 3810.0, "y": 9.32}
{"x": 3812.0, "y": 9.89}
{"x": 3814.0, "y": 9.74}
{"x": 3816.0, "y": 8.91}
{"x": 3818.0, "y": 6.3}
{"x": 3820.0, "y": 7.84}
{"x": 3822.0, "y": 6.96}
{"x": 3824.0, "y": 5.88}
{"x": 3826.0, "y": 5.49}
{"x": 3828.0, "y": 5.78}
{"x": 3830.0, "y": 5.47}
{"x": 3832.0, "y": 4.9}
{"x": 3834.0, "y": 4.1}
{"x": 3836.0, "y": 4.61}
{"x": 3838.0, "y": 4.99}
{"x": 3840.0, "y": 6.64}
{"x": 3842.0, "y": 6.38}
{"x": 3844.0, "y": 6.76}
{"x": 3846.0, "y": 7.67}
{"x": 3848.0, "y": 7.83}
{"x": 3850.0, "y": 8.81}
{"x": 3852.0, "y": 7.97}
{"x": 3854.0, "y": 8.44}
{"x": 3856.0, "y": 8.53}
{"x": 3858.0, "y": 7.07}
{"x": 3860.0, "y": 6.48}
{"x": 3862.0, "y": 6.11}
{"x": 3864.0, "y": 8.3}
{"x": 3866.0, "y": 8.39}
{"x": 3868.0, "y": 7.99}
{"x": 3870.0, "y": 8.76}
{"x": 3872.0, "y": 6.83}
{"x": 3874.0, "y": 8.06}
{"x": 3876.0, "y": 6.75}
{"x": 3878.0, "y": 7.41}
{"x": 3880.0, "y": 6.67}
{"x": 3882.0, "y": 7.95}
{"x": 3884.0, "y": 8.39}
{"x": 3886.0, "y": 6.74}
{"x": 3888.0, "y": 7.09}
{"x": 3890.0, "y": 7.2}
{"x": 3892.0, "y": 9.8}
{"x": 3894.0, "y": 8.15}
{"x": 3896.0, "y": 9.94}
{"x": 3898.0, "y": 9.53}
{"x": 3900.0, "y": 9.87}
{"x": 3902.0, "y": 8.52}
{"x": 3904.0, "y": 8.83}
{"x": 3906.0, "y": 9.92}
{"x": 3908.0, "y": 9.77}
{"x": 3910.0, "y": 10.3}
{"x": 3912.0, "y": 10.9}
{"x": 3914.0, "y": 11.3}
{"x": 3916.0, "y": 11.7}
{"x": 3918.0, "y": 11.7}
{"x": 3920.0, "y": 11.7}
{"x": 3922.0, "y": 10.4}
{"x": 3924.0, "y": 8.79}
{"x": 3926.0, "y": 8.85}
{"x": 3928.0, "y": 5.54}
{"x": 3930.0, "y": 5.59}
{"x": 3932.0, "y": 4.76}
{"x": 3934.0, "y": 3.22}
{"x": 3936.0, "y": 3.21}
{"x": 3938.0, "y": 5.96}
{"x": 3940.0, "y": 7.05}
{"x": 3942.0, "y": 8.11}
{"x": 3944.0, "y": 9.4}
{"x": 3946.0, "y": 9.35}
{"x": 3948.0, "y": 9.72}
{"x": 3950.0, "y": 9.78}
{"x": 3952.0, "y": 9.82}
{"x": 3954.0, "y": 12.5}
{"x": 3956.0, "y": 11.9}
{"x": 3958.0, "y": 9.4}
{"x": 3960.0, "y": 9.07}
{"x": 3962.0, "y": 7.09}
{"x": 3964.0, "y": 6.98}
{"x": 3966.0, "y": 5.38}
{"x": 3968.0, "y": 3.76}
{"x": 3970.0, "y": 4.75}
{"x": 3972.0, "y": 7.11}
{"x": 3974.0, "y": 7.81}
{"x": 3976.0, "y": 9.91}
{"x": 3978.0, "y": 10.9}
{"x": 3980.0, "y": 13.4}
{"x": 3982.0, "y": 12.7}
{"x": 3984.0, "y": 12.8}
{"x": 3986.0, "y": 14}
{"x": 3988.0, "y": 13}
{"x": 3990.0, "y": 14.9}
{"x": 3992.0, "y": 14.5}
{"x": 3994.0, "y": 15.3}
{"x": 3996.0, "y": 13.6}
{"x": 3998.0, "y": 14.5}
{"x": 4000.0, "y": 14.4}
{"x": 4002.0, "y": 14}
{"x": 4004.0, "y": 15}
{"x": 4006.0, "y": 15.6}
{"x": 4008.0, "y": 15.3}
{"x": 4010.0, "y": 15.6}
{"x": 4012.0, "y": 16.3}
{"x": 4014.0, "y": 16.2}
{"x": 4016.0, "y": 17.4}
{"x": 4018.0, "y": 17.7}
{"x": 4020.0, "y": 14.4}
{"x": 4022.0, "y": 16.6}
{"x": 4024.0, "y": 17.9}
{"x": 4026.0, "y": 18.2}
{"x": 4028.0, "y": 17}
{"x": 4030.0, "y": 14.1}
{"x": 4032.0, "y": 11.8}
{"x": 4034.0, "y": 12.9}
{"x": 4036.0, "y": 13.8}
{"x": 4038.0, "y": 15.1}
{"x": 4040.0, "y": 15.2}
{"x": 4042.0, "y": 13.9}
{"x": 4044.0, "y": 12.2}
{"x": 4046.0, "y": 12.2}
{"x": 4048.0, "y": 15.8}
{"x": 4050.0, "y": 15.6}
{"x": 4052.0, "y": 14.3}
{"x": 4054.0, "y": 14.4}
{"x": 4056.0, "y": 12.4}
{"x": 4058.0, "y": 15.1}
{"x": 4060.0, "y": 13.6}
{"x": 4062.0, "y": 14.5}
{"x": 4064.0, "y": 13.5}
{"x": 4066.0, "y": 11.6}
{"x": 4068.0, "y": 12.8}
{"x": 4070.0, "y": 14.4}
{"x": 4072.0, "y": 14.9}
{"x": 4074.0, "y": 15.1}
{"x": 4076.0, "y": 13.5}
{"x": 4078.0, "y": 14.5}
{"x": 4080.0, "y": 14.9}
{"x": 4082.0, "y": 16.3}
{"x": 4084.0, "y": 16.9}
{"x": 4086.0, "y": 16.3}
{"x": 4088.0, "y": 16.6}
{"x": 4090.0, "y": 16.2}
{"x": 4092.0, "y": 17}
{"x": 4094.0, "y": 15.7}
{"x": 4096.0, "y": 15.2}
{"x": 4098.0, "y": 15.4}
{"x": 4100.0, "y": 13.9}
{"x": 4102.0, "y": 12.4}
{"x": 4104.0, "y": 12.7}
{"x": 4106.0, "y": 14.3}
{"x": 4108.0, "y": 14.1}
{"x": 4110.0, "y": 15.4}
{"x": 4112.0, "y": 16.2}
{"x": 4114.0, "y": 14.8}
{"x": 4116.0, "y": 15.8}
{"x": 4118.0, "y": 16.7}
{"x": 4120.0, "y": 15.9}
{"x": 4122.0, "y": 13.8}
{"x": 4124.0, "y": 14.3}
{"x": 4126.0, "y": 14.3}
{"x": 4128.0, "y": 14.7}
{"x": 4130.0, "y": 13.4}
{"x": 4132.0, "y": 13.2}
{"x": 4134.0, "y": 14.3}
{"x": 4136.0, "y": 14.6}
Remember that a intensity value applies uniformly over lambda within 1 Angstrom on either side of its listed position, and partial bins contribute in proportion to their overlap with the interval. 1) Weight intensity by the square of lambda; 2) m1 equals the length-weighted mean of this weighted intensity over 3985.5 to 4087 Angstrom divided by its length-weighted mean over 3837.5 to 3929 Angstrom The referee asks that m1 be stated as 1.9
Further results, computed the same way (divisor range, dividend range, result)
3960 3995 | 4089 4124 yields 1.56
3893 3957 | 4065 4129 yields 1.82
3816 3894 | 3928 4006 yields 1.48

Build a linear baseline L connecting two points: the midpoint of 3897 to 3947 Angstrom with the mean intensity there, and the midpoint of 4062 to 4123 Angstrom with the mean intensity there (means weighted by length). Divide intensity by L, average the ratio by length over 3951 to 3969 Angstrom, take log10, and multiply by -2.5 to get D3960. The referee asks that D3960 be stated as 0.18 mag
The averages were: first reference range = 8.57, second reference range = 14.9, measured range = 8.43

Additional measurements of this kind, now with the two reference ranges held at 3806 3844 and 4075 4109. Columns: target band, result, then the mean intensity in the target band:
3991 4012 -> -0.205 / 14.9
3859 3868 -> 0.097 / 7.39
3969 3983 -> 0.210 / 9.51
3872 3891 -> 0.175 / 7.33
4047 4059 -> -0.057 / 14.6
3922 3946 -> 0.459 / 6.7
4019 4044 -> -0.137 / 15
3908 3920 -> -0.156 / 11.1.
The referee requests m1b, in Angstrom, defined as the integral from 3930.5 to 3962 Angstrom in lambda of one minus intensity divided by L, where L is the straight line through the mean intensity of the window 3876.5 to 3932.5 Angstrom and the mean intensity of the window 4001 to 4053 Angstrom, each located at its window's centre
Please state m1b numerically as 8.4 Angstrom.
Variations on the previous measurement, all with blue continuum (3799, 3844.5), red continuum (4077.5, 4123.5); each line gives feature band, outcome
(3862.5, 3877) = 1.17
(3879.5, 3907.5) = 2.08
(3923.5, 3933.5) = 3.70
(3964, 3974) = 5.02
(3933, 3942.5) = 4.65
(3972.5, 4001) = -2.20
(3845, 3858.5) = -0.19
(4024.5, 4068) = -1.66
